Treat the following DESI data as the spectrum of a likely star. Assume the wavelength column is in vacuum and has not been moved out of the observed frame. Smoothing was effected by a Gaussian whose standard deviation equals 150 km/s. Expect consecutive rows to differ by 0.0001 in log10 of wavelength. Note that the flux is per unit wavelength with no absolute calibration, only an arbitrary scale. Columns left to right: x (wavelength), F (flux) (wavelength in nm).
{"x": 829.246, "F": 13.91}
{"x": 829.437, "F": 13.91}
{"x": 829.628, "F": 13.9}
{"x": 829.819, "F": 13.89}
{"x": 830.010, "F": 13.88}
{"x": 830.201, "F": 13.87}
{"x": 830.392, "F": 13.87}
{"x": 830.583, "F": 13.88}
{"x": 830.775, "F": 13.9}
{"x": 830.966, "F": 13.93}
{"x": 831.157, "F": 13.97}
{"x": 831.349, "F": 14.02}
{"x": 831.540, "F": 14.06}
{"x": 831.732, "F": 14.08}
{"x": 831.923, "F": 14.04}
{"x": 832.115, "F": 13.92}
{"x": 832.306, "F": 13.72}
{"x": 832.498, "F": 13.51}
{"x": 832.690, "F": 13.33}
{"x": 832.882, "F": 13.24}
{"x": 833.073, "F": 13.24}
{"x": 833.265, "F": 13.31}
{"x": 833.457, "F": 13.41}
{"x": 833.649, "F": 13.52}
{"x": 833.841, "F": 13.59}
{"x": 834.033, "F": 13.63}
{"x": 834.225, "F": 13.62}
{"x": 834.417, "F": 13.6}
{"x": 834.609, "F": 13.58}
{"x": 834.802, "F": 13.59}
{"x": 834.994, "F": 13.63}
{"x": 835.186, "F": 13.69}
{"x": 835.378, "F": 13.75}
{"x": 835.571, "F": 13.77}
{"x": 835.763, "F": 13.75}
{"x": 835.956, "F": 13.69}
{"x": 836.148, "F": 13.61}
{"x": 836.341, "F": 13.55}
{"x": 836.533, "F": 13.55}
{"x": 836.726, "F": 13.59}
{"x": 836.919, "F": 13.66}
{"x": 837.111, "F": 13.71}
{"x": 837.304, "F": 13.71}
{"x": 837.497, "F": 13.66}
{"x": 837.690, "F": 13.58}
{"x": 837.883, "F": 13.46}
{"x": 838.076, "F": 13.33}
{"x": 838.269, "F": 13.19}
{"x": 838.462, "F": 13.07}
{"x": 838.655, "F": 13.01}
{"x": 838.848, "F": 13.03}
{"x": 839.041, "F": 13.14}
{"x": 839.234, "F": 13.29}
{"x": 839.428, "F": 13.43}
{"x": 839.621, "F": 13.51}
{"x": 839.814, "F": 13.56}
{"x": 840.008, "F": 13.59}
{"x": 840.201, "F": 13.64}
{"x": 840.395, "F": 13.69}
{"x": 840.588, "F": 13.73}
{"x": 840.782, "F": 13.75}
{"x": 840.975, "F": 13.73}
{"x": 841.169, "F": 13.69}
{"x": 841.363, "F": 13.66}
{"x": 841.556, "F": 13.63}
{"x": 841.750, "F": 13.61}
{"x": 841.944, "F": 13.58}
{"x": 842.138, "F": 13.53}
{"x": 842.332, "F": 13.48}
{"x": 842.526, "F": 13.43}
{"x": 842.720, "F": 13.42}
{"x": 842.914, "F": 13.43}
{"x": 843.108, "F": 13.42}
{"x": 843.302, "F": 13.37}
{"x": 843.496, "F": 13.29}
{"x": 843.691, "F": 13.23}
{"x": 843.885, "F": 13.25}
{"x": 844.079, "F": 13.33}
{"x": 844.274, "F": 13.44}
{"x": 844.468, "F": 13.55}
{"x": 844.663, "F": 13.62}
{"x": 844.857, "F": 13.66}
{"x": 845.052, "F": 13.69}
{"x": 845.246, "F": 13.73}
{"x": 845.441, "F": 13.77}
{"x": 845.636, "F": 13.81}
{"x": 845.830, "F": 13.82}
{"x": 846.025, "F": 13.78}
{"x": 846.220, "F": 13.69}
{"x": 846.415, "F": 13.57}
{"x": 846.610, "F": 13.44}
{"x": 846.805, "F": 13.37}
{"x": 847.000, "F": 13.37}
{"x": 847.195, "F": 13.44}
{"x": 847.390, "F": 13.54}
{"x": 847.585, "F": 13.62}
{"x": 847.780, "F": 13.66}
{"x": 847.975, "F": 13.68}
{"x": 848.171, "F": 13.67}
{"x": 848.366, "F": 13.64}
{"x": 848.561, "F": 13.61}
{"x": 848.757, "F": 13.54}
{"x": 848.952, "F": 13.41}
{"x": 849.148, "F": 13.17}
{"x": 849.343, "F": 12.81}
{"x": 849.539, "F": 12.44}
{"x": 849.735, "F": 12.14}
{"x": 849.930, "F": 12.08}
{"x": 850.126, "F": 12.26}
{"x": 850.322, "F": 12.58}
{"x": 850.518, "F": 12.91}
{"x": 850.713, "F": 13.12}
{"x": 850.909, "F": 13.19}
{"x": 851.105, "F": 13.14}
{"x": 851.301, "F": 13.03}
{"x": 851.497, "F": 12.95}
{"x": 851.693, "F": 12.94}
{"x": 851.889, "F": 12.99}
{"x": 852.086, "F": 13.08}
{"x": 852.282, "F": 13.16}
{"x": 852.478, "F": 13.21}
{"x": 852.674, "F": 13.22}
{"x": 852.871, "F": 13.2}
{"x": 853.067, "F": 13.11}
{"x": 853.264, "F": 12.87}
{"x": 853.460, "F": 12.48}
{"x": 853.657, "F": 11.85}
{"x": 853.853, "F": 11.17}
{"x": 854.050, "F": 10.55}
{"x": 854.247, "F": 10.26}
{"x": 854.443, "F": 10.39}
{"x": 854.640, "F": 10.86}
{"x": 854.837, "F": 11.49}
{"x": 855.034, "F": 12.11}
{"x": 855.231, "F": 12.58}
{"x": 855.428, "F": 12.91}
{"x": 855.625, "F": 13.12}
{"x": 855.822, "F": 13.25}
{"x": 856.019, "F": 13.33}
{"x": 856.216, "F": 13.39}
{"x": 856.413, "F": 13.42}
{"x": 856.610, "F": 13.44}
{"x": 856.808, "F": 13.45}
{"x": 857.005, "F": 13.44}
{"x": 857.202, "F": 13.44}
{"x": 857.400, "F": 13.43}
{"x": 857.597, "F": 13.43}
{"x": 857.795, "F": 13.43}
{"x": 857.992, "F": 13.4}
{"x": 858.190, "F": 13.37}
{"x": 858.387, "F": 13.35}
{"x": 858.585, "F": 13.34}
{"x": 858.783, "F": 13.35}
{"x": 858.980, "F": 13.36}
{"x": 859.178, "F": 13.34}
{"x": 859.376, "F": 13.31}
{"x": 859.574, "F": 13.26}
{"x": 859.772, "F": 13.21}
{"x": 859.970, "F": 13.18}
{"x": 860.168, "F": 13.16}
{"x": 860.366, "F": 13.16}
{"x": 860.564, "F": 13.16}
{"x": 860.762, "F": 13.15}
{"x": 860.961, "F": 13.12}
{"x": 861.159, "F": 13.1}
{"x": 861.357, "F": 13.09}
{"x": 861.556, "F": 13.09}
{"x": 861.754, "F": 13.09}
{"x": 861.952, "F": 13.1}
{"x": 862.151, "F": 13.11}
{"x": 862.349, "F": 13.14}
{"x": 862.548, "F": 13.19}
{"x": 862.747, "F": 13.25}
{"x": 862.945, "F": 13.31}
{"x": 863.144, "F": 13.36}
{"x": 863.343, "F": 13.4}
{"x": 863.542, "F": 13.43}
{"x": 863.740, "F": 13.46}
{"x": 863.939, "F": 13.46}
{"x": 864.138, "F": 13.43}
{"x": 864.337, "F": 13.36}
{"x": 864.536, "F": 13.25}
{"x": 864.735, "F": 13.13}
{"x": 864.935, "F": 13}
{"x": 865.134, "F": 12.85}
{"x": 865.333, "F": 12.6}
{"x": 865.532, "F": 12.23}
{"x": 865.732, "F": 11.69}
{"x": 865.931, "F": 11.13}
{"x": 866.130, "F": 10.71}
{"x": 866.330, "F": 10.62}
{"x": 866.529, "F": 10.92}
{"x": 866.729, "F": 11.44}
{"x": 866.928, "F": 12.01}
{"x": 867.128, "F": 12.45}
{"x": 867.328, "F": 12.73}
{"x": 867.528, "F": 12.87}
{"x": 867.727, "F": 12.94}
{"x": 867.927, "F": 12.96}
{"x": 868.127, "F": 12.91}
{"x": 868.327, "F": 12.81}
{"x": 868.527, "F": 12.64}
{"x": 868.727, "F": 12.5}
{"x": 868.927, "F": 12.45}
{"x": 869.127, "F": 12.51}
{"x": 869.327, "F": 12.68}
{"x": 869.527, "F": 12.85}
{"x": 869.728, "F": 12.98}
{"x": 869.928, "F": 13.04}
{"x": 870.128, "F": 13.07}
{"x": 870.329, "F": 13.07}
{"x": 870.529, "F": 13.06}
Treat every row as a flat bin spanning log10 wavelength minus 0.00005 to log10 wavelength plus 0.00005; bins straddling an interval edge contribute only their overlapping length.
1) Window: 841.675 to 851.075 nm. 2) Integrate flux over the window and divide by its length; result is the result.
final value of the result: 13.4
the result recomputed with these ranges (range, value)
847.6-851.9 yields 13.1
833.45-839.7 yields 13.5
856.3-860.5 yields 13.3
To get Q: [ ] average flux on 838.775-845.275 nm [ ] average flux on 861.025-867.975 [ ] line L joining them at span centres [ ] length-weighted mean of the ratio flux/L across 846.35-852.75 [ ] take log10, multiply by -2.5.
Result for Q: 0.01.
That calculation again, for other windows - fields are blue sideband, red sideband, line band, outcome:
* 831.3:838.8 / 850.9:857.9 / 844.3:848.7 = -0.046 mag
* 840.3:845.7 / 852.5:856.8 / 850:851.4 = -0.009 mag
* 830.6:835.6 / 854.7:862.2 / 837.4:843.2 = 0.004 mag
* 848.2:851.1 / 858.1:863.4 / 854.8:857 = 0.007 mag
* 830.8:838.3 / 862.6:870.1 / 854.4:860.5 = -0.011 mag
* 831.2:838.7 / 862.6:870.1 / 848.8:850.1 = 0.039 mag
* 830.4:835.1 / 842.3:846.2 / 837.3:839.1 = 0.025 mag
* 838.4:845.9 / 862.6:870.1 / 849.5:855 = 0.066 mag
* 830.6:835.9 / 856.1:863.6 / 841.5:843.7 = 0.007 mag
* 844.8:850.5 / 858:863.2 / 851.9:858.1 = 0.051 mag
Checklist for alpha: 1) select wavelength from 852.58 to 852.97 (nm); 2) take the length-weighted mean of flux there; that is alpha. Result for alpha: 13.2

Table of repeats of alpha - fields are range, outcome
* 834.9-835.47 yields 13.7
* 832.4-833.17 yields 13.3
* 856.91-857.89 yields 13.4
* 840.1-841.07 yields 13.7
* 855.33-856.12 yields 13.2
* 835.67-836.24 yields 13.7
